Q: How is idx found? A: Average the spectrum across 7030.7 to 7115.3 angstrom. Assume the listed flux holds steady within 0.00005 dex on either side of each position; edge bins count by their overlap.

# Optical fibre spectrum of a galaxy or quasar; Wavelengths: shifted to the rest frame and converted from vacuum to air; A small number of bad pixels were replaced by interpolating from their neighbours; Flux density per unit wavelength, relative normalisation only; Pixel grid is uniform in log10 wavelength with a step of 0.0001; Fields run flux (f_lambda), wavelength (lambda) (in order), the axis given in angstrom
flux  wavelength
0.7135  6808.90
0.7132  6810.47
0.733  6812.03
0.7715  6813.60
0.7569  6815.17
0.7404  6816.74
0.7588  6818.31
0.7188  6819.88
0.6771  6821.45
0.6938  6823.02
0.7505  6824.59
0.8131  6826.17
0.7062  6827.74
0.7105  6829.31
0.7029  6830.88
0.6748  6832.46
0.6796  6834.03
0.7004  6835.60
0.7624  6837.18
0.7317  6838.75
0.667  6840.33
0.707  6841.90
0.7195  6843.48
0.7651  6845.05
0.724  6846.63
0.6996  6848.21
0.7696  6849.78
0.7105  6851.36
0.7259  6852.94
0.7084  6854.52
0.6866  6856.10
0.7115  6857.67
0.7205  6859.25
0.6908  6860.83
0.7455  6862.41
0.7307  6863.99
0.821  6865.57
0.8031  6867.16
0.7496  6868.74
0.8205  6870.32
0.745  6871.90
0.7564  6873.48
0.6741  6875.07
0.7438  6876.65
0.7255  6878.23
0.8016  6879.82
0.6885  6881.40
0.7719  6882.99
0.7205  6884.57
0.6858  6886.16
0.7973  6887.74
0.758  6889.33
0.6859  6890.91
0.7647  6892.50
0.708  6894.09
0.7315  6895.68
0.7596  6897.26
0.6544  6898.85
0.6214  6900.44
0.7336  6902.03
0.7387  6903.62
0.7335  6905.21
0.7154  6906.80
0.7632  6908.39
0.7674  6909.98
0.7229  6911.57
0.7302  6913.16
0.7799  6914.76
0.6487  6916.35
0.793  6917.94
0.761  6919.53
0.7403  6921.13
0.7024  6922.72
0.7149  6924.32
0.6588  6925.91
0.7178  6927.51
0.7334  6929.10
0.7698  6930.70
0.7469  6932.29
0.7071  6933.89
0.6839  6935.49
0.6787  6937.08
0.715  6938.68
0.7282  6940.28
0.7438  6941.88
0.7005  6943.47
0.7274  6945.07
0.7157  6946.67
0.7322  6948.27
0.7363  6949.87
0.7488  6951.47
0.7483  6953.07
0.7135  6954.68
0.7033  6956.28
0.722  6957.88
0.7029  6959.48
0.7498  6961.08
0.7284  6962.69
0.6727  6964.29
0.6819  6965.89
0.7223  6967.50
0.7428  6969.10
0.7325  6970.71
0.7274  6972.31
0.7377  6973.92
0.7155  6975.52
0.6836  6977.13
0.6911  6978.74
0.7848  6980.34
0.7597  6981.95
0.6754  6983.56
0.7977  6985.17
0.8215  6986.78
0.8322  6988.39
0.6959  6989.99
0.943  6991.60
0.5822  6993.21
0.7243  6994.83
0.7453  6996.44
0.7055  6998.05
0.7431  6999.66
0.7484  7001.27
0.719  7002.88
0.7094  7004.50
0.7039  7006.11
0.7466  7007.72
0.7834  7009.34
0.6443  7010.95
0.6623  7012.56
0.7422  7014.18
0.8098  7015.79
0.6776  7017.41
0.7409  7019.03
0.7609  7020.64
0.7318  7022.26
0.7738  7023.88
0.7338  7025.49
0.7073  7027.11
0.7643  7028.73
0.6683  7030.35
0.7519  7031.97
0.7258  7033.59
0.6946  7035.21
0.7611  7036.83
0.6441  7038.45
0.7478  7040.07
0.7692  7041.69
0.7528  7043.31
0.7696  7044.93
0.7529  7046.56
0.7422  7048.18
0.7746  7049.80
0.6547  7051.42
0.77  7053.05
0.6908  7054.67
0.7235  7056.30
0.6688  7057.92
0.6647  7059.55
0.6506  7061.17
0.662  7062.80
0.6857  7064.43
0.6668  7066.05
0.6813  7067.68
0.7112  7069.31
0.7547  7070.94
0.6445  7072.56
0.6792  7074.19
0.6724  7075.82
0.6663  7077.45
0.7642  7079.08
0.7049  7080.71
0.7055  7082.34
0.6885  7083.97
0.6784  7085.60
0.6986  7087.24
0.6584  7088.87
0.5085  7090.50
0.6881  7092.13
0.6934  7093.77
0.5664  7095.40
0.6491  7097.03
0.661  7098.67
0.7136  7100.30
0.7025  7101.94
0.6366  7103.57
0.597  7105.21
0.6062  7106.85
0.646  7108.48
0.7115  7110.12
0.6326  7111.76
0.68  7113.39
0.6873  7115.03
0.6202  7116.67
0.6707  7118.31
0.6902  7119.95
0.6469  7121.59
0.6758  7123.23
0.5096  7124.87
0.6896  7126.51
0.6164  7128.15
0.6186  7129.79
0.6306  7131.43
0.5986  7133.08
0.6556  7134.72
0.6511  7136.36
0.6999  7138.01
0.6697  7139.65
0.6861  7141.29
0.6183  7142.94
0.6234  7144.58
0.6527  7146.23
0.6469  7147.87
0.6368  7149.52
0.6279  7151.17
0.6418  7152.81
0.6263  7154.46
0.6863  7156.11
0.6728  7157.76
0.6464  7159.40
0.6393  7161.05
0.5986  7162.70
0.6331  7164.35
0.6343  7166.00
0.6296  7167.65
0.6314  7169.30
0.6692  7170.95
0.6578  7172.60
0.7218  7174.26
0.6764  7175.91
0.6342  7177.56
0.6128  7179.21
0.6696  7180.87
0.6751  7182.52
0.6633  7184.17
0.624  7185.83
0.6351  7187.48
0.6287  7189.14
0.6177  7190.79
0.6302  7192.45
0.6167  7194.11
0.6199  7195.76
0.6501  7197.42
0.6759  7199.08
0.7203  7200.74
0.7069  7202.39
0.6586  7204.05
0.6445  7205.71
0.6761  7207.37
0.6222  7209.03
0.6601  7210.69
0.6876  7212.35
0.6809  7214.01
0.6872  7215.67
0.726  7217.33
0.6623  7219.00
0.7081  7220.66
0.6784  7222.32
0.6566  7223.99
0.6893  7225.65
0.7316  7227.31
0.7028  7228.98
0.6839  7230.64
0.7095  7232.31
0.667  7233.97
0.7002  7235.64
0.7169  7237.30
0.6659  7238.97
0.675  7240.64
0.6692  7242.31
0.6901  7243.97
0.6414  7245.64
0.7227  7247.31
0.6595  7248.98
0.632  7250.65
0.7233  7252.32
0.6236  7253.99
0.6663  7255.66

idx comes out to 0.689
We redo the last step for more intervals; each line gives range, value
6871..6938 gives 0.727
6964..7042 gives 0.732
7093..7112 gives 0.652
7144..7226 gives 0.655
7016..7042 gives 0.729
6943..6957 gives 0.725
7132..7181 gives 0.648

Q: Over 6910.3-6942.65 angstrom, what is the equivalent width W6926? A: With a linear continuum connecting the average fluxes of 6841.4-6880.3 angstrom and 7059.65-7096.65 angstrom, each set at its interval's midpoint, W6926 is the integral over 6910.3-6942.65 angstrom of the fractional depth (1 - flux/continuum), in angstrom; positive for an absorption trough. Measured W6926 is -0.3 angstrom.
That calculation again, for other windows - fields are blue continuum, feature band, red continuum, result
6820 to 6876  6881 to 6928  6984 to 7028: 0.36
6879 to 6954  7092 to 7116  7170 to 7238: 1.14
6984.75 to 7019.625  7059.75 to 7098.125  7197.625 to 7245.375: 2.50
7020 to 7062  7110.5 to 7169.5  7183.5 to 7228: 3.80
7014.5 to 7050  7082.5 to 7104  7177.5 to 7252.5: 1.70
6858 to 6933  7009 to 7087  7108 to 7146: -4.03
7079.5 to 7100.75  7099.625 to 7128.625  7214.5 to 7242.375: 0.71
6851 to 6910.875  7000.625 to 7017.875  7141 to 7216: -0.62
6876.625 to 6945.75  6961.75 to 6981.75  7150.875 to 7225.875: -0.24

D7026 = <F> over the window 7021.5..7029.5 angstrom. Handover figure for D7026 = 0.742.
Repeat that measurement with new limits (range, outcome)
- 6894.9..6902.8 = 0.7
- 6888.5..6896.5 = 0.73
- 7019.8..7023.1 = 0.747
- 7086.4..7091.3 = 0.622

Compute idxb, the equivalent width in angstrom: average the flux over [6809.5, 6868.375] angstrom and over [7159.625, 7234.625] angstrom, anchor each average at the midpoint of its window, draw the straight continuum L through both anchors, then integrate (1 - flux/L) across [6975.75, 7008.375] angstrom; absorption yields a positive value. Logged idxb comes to -1.9 angstrom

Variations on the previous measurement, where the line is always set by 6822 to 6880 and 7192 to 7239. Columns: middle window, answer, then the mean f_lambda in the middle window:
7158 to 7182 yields 1.3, 0.648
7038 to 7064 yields -0.5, 0.715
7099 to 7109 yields 0.6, 0.651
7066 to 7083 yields 0.0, 0.697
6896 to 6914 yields 0.0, 0.722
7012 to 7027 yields -0.7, 0.737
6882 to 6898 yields -0.3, 0.738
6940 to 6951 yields -0.2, 0.727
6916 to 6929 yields 0.0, 0.72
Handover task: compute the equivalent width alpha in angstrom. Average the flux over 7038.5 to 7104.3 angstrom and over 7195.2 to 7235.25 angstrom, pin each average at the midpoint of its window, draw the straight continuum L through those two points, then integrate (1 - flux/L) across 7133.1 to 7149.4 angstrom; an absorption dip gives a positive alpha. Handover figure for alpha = 0.8 angstrom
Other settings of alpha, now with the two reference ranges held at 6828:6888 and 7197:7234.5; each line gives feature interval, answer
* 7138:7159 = 1.2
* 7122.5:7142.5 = 1.5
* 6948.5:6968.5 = -0.1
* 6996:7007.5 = -0.2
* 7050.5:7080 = 0.5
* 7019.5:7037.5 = -0.7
